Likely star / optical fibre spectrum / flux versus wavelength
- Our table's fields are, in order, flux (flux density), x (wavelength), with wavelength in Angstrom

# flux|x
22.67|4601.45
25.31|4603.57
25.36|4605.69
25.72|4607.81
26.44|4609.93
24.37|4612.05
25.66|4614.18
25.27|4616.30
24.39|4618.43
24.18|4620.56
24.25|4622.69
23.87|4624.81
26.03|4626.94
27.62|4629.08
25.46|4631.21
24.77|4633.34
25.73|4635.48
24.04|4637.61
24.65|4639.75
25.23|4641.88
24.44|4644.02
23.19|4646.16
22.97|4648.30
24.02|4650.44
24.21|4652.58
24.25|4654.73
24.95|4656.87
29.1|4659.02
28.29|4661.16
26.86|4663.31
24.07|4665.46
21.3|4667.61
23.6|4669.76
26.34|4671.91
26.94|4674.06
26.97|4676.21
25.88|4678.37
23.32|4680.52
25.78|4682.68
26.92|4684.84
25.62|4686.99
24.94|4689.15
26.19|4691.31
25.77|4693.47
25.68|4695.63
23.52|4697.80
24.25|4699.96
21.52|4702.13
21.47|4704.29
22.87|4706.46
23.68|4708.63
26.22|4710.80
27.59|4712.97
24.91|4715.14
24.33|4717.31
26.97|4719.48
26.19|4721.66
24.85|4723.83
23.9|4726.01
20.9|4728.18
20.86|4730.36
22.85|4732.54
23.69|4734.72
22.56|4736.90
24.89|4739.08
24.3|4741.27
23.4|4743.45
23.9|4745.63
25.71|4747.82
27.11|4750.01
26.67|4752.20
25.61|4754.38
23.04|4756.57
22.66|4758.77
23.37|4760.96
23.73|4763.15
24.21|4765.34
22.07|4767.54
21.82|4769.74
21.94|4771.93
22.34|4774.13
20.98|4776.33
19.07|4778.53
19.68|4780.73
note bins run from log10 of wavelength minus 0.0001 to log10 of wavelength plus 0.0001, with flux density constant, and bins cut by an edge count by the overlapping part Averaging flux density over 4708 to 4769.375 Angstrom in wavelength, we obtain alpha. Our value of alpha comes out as 24.3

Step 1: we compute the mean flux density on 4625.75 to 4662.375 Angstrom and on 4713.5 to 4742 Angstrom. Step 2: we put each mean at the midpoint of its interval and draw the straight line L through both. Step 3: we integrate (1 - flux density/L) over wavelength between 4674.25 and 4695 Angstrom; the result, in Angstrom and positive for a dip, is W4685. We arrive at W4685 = -0.9 Angstrom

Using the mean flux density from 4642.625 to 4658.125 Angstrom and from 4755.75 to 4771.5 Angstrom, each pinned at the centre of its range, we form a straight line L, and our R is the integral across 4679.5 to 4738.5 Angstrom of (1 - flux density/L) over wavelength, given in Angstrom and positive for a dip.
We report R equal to -2.2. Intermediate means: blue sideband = 24.1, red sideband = 22.9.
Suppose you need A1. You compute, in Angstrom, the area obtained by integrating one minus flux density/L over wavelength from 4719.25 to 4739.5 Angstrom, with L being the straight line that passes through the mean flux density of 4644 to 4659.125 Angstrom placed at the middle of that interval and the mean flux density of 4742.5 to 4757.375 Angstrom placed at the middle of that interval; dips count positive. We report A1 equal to 1.1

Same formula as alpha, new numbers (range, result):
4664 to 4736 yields 24.5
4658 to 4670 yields 25.7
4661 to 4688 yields 25.4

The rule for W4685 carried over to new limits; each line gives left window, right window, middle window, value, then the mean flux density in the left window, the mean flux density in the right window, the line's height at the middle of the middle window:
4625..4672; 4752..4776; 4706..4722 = -0.9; 25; 23.2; 24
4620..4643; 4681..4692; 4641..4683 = 0.6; 25.1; 25.7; 25.5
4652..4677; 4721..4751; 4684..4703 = 0.0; 25.6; 23.9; 24.9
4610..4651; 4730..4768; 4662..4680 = -0.5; 24.8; 24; 24.5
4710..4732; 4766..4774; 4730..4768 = -1.4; 24.6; 22.1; 23.2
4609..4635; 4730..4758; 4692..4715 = 0.2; 25.2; 24.3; 24.6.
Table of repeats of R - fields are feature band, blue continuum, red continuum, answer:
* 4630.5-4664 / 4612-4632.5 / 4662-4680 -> 0.1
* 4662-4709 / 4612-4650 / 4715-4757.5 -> -0.4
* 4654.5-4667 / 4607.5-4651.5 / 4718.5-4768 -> -0.8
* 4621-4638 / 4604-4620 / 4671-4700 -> 0.1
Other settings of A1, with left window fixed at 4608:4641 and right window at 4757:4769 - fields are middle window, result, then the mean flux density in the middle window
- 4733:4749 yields -0.4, 24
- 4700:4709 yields 0.6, 22.5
